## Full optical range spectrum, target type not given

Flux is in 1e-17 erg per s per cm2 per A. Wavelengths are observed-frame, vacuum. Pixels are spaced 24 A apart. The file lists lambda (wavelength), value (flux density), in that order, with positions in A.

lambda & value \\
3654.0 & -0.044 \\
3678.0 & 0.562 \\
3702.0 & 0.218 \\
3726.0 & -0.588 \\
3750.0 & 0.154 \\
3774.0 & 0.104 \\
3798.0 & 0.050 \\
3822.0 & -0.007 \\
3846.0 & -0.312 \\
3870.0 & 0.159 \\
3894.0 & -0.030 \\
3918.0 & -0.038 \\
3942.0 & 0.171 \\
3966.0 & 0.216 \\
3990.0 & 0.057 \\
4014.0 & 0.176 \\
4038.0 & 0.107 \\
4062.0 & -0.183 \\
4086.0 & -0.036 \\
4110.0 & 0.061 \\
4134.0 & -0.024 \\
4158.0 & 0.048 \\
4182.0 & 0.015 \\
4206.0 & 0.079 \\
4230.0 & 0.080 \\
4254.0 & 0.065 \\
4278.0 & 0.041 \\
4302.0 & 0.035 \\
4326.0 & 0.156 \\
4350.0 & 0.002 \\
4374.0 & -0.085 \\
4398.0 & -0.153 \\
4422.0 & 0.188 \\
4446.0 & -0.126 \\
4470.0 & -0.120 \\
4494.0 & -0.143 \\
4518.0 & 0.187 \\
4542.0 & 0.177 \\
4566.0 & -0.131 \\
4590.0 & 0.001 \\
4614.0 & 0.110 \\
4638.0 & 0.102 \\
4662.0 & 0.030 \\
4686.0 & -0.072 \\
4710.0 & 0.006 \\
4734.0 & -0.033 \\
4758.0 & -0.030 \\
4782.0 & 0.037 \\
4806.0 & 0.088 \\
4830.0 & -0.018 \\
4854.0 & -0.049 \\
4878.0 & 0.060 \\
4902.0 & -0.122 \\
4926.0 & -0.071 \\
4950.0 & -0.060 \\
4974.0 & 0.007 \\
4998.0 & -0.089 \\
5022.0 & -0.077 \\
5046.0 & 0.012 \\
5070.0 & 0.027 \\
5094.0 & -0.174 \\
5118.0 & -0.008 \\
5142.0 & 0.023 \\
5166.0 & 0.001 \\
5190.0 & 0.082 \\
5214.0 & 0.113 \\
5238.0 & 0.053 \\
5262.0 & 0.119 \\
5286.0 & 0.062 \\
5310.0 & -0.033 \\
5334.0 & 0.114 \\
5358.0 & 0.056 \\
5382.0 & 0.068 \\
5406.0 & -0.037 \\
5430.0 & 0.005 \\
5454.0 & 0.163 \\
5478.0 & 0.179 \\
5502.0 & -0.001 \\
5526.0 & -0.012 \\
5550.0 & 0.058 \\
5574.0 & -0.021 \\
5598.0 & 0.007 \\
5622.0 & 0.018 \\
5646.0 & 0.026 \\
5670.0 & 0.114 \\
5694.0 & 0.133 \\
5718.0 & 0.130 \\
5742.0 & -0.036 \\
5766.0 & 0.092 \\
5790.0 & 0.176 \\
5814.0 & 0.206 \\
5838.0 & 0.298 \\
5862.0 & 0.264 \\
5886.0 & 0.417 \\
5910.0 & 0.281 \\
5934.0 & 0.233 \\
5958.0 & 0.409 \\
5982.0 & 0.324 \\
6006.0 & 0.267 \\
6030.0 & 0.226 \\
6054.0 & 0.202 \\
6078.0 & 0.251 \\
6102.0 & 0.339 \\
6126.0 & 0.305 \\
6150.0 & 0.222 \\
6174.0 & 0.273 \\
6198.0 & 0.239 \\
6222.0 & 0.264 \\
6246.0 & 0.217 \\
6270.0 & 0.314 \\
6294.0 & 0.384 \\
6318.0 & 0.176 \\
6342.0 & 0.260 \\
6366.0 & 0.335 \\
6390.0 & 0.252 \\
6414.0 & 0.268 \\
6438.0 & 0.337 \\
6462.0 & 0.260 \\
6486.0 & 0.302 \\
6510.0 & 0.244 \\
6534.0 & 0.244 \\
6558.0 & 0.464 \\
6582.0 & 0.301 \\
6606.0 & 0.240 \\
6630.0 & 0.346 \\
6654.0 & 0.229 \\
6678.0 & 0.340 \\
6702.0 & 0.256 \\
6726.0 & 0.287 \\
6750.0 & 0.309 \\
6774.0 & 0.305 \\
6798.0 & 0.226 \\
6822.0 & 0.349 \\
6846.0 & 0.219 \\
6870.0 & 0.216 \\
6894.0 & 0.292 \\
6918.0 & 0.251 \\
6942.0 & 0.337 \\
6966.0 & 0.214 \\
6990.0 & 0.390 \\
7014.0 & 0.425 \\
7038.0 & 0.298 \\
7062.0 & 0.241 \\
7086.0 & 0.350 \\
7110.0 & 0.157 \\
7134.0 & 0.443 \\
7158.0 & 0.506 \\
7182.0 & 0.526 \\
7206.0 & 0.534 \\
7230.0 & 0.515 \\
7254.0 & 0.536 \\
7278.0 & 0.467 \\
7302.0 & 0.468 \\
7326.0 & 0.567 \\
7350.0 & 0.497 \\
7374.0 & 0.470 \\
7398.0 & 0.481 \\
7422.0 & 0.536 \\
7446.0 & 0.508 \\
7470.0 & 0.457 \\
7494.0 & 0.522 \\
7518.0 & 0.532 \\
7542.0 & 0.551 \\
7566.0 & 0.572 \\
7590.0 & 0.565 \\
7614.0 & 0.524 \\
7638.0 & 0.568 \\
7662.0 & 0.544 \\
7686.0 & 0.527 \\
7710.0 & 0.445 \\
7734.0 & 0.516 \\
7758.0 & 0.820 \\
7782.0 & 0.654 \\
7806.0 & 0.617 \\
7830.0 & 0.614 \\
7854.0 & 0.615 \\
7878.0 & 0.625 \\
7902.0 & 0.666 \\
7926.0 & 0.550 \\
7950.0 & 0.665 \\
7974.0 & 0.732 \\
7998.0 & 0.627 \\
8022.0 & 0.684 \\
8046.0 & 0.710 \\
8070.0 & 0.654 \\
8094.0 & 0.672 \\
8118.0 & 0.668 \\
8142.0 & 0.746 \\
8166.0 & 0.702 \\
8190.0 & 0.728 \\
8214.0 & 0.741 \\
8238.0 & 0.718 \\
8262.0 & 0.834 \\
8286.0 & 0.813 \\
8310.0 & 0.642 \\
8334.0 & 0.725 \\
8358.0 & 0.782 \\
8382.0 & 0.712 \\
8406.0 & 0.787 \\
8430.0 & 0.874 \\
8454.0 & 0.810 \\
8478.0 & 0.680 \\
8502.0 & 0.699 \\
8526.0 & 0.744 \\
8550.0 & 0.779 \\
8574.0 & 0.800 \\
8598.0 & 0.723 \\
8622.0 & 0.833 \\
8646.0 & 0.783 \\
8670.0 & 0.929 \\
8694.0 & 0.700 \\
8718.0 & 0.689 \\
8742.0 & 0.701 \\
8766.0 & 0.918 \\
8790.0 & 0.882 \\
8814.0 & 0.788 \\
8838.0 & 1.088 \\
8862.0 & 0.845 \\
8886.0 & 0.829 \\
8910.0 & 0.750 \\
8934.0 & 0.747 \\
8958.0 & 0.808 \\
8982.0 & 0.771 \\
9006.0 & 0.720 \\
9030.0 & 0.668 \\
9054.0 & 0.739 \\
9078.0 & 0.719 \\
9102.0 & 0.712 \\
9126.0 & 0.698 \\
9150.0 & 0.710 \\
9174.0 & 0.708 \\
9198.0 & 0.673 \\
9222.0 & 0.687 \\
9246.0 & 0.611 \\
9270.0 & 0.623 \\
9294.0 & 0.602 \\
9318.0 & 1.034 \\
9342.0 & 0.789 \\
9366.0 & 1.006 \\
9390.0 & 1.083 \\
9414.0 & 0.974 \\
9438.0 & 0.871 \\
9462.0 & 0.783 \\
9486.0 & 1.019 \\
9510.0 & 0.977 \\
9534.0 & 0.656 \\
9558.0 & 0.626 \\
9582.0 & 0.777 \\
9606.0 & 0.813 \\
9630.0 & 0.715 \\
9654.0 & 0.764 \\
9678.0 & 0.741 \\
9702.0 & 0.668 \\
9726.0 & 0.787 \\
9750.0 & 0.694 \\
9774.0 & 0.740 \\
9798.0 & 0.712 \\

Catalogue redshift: 0.791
